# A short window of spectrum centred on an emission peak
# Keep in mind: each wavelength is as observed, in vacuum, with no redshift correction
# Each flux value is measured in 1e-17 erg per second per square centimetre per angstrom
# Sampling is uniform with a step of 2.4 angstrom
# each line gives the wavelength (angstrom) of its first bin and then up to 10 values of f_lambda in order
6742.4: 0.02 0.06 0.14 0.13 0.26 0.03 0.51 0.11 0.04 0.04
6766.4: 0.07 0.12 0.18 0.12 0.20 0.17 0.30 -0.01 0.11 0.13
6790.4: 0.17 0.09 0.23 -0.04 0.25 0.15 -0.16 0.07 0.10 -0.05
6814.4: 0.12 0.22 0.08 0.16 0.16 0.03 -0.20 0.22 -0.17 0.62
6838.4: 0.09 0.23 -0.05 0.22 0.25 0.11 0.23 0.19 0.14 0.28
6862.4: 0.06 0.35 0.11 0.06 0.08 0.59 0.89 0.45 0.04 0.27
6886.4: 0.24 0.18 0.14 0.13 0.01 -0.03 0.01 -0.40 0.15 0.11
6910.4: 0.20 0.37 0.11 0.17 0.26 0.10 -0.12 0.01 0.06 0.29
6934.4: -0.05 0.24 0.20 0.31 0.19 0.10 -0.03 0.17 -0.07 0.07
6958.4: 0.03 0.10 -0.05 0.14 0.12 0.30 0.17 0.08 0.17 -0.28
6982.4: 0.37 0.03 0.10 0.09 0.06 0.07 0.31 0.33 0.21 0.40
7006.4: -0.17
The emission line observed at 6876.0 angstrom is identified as H-gamma 4340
